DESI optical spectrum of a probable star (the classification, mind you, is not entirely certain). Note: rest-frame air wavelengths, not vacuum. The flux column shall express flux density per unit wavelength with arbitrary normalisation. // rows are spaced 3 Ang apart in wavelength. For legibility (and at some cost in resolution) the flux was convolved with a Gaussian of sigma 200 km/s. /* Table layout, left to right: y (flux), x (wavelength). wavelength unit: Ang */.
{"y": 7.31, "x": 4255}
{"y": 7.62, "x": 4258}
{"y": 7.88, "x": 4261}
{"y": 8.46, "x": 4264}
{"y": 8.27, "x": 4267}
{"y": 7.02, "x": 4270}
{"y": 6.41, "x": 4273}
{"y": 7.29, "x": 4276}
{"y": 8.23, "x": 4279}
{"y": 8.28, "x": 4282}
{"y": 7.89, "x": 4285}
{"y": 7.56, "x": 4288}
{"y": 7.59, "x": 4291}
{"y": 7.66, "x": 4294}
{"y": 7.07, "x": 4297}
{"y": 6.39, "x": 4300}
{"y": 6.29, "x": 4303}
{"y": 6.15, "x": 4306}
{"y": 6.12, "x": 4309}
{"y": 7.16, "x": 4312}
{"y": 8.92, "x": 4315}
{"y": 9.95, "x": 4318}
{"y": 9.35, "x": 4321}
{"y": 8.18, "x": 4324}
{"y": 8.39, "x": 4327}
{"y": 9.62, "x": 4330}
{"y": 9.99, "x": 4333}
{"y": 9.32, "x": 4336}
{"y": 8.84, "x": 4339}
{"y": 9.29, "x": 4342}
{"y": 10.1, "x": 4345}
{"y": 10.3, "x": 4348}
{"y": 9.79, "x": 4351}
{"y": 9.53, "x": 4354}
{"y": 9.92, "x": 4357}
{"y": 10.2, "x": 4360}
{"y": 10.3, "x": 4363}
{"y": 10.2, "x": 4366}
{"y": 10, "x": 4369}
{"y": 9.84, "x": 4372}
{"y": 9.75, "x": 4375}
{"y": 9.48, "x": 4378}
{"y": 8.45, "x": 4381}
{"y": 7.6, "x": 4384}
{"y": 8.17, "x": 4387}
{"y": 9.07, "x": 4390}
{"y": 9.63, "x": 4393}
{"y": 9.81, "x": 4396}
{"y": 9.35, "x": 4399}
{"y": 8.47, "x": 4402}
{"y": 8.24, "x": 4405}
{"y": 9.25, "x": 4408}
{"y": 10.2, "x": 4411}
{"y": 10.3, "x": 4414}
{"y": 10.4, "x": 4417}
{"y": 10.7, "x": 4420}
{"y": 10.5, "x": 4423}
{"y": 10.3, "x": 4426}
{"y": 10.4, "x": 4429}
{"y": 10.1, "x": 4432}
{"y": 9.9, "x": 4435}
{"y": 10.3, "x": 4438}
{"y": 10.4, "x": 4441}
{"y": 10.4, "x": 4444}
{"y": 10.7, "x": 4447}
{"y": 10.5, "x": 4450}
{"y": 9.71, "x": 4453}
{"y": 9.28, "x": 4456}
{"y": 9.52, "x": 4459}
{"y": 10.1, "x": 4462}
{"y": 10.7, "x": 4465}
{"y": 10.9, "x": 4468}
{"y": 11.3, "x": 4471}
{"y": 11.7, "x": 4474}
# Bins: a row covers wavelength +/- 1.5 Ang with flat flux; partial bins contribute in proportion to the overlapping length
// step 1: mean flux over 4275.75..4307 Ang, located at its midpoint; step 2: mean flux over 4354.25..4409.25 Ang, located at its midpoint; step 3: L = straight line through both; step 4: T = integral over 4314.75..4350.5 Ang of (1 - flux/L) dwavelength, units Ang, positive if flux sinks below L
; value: -5.0 Ang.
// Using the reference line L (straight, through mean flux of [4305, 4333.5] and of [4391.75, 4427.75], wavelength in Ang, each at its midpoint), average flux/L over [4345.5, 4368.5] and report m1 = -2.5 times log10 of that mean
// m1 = -0.12 mag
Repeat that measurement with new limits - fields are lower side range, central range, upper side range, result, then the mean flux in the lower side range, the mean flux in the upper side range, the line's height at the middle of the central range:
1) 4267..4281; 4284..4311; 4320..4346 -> 0.163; 7.39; 9.21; 8.11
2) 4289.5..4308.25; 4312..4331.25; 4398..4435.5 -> -0.200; 6.83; 9.86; 7.41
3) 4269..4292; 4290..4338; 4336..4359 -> 0.080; 7.54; 9.67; 8.61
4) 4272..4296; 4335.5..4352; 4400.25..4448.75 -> -0.115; 7.63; 10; 8.65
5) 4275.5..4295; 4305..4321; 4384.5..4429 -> 0.049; 7.81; 9.58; 8.22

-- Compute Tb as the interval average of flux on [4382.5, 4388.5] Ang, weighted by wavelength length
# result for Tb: 7.88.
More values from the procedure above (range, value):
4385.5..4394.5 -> 8.96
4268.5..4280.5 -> 7.24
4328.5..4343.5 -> 9.41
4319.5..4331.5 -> 8.88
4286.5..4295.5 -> 7.6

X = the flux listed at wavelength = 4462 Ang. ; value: 10.1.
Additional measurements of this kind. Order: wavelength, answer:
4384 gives 7.6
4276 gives 7.29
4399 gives 9.35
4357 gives 9.92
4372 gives 9.84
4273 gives 6.41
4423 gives 10.5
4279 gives 8.23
